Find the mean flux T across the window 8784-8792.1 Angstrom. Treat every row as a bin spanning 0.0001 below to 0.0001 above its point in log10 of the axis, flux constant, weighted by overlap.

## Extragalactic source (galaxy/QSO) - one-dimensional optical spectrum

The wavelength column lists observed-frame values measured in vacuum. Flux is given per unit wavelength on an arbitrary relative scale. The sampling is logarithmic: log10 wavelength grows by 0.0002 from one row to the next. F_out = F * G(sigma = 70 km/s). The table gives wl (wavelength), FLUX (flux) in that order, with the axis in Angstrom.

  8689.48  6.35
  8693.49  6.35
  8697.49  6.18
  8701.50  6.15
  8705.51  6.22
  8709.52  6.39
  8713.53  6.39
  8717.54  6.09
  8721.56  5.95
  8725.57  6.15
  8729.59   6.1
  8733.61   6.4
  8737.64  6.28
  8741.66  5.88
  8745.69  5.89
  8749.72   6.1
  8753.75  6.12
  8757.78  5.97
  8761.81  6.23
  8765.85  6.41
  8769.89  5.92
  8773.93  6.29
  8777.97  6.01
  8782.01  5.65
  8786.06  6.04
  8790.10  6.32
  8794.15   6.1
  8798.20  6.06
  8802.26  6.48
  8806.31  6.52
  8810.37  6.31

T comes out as 6.18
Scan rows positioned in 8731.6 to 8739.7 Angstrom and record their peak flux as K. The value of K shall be 6.4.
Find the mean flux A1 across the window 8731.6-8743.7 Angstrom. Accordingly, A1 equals 6.18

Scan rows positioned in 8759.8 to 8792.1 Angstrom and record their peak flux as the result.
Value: 6.41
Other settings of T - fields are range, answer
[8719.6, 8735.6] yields 6.15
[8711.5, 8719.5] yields 6.25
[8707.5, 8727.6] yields 6.2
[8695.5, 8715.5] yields 6.26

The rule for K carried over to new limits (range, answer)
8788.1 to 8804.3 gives 6.48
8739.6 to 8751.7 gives 6.1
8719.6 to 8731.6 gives 6.15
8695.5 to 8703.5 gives 6.18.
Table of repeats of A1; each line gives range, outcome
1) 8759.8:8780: 6.17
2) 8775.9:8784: 5.84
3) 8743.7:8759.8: 6.02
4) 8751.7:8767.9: 6.18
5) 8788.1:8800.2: 6.16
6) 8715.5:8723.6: 6.03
